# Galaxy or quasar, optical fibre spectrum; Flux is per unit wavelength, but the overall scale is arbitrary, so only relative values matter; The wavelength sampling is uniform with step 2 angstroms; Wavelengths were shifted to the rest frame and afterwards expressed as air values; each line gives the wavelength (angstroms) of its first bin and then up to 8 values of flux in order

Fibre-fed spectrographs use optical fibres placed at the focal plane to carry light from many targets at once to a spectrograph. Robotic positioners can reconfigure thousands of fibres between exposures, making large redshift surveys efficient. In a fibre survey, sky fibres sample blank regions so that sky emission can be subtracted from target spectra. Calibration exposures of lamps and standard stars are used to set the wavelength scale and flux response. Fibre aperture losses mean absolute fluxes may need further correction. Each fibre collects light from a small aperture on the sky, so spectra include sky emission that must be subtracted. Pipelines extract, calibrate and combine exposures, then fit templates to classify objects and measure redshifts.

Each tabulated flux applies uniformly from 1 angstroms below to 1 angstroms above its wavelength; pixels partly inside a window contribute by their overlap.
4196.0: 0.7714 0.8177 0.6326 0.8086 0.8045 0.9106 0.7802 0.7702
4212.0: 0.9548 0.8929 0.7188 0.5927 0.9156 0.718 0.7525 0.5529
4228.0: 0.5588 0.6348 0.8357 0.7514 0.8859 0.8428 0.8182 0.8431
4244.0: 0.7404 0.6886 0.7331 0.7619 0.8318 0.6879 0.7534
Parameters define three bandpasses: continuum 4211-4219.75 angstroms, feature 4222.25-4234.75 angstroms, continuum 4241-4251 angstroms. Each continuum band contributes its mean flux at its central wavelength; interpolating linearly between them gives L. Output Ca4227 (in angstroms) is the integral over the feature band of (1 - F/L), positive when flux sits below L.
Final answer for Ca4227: 1.6 angstroms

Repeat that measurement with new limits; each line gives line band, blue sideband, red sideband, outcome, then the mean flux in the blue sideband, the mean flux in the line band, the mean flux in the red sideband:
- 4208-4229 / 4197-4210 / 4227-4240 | 0.8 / 0.791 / 0.745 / 0.757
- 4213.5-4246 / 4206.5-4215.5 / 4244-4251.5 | 1.6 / 0.846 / 0.749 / 0.736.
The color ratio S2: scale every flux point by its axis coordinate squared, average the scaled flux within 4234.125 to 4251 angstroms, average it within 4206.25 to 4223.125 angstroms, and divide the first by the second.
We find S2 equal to 1.00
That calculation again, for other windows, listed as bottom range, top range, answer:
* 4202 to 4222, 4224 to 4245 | 0.93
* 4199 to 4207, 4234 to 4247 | 1.03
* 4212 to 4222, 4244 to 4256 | 0.95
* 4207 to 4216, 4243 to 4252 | 0.90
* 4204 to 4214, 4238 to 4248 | 0.92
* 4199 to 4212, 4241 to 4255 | 0.97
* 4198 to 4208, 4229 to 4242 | 1.03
